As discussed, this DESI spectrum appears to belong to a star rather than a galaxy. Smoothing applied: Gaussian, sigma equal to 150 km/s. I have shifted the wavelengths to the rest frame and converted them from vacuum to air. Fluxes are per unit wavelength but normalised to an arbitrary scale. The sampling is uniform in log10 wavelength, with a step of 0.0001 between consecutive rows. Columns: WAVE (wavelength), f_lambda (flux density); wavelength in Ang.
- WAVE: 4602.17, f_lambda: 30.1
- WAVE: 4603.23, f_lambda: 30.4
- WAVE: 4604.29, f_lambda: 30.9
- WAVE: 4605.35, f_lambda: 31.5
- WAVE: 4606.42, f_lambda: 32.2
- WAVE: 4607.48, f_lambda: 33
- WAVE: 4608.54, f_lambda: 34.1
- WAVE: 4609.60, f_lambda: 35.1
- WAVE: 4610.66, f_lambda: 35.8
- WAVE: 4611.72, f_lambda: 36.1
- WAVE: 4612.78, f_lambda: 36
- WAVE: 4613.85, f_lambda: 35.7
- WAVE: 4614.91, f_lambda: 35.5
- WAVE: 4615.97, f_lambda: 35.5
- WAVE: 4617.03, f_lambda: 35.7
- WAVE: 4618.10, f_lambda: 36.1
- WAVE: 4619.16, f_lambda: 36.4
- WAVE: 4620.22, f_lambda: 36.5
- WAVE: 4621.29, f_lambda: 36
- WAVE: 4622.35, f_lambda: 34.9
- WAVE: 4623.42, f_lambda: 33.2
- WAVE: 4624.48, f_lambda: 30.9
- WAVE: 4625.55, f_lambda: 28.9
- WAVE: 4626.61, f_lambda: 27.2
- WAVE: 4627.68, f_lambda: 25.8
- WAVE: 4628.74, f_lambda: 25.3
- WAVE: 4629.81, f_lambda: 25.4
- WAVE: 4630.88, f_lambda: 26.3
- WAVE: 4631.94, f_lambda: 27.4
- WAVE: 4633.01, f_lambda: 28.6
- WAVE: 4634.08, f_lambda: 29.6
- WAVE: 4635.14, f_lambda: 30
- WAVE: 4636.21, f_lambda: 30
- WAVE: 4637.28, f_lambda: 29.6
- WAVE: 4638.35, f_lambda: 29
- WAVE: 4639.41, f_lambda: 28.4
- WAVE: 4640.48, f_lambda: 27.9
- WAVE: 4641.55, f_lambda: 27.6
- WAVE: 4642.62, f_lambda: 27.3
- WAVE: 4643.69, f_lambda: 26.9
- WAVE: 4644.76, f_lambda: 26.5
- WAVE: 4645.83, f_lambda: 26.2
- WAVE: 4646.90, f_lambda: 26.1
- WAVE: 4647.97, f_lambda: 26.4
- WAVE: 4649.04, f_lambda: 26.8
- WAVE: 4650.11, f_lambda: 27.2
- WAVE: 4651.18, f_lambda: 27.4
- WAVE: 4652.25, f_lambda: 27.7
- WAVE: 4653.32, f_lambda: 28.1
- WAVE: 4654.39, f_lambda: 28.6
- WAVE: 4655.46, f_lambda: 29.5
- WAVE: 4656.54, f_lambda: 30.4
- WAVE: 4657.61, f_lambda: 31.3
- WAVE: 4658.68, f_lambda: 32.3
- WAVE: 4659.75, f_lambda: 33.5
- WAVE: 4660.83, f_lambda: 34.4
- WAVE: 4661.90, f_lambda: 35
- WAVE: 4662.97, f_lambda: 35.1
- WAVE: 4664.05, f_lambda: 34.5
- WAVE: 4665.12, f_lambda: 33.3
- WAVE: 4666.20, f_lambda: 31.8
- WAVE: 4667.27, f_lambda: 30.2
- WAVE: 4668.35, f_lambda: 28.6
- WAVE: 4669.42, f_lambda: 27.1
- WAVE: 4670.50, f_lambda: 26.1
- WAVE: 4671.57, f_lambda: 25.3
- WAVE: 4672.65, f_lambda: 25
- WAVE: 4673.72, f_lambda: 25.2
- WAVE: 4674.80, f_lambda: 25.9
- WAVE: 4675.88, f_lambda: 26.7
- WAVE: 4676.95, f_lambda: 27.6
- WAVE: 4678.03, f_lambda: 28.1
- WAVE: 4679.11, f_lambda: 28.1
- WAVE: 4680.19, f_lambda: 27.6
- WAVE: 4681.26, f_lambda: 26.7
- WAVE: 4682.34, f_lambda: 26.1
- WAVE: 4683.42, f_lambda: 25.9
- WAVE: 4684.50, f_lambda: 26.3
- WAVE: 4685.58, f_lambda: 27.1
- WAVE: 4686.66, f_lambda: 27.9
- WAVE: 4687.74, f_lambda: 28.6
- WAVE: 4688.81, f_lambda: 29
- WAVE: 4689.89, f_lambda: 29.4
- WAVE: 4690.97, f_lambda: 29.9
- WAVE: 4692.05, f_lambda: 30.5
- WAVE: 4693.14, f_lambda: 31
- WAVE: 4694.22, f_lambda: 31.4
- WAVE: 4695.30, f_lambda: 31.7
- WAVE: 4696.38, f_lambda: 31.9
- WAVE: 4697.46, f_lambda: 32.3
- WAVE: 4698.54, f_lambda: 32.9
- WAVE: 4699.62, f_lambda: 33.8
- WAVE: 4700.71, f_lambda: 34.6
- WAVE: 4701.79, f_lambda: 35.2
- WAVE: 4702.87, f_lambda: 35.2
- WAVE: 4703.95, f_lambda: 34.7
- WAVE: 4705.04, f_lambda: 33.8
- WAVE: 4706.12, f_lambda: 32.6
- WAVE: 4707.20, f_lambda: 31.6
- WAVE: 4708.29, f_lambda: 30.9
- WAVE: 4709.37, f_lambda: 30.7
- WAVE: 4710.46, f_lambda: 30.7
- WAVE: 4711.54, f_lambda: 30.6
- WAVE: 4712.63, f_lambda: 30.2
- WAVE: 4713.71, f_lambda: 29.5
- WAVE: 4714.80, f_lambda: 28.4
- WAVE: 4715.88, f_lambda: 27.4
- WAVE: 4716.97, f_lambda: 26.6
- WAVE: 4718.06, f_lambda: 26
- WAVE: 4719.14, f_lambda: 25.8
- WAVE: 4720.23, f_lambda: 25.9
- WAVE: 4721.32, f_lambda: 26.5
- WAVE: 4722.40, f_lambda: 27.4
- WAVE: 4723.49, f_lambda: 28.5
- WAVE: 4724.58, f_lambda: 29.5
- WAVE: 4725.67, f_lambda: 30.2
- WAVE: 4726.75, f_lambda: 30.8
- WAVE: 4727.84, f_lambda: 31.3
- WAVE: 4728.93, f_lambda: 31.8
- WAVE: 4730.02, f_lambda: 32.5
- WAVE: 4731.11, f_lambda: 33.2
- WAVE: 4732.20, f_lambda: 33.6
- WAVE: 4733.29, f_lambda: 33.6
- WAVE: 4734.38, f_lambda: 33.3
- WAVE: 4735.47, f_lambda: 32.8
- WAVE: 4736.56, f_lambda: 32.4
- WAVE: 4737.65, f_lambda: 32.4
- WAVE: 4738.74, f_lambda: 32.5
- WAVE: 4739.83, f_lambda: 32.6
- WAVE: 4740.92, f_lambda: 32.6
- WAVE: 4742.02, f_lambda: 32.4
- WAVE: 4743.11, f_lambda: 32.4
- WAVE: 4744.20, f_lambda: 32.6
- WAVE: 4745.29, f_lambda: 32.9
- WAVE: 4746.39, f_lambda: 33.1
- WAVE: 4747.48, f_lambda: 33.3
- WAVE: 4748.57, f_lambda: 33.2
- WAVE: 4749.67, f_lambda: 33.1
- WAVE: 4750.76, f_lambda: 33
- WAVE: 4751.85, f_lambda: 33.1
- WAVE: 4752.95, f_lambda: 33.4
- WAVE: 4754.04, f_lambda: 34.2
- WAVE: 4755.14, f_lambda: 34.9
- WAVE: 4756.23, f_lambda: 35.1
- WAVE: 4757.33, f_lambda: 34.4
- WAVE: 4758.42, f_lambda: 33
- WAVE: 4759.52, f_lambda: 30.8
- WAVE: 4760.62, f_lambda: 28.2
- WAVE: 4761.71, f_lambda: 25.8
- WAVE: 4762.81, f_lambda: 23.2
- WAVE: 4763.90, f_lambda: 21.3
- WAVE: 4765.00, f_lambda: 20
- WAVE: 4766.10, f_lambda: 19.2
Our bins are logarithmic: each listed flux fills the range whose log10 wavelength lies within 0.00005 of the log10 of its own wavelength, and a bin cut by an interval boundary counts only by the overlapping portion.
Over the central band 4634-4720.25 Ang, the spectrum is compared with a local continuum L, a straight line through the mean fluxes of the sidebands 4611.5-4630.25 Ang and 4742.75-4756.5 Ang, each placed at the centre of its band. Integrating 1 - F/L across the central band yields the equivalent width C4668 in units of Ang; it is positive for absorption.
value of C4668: 9.5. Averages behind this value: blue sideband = 32.8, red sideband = 33.4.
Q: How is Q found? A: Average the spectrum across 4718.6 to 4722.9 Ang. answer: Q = 26.4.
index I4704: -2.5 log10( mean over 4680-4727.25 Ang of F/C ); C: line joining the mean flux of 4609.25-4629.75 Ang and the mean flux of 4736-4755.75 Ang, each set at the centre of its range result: 0.11 mag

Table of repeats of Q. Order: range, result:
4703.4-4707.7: 33.2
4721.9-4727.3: 29.3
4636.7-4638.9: 29.4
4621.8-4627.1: 31.1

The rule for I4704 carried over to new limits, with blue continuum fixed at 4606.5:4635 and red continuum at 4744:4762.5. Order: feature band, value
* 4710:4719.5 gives 0.14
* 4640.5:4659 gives 0.16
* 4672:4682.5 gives 0.21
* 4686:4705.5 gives 0.02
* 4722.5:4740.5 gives 0.02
